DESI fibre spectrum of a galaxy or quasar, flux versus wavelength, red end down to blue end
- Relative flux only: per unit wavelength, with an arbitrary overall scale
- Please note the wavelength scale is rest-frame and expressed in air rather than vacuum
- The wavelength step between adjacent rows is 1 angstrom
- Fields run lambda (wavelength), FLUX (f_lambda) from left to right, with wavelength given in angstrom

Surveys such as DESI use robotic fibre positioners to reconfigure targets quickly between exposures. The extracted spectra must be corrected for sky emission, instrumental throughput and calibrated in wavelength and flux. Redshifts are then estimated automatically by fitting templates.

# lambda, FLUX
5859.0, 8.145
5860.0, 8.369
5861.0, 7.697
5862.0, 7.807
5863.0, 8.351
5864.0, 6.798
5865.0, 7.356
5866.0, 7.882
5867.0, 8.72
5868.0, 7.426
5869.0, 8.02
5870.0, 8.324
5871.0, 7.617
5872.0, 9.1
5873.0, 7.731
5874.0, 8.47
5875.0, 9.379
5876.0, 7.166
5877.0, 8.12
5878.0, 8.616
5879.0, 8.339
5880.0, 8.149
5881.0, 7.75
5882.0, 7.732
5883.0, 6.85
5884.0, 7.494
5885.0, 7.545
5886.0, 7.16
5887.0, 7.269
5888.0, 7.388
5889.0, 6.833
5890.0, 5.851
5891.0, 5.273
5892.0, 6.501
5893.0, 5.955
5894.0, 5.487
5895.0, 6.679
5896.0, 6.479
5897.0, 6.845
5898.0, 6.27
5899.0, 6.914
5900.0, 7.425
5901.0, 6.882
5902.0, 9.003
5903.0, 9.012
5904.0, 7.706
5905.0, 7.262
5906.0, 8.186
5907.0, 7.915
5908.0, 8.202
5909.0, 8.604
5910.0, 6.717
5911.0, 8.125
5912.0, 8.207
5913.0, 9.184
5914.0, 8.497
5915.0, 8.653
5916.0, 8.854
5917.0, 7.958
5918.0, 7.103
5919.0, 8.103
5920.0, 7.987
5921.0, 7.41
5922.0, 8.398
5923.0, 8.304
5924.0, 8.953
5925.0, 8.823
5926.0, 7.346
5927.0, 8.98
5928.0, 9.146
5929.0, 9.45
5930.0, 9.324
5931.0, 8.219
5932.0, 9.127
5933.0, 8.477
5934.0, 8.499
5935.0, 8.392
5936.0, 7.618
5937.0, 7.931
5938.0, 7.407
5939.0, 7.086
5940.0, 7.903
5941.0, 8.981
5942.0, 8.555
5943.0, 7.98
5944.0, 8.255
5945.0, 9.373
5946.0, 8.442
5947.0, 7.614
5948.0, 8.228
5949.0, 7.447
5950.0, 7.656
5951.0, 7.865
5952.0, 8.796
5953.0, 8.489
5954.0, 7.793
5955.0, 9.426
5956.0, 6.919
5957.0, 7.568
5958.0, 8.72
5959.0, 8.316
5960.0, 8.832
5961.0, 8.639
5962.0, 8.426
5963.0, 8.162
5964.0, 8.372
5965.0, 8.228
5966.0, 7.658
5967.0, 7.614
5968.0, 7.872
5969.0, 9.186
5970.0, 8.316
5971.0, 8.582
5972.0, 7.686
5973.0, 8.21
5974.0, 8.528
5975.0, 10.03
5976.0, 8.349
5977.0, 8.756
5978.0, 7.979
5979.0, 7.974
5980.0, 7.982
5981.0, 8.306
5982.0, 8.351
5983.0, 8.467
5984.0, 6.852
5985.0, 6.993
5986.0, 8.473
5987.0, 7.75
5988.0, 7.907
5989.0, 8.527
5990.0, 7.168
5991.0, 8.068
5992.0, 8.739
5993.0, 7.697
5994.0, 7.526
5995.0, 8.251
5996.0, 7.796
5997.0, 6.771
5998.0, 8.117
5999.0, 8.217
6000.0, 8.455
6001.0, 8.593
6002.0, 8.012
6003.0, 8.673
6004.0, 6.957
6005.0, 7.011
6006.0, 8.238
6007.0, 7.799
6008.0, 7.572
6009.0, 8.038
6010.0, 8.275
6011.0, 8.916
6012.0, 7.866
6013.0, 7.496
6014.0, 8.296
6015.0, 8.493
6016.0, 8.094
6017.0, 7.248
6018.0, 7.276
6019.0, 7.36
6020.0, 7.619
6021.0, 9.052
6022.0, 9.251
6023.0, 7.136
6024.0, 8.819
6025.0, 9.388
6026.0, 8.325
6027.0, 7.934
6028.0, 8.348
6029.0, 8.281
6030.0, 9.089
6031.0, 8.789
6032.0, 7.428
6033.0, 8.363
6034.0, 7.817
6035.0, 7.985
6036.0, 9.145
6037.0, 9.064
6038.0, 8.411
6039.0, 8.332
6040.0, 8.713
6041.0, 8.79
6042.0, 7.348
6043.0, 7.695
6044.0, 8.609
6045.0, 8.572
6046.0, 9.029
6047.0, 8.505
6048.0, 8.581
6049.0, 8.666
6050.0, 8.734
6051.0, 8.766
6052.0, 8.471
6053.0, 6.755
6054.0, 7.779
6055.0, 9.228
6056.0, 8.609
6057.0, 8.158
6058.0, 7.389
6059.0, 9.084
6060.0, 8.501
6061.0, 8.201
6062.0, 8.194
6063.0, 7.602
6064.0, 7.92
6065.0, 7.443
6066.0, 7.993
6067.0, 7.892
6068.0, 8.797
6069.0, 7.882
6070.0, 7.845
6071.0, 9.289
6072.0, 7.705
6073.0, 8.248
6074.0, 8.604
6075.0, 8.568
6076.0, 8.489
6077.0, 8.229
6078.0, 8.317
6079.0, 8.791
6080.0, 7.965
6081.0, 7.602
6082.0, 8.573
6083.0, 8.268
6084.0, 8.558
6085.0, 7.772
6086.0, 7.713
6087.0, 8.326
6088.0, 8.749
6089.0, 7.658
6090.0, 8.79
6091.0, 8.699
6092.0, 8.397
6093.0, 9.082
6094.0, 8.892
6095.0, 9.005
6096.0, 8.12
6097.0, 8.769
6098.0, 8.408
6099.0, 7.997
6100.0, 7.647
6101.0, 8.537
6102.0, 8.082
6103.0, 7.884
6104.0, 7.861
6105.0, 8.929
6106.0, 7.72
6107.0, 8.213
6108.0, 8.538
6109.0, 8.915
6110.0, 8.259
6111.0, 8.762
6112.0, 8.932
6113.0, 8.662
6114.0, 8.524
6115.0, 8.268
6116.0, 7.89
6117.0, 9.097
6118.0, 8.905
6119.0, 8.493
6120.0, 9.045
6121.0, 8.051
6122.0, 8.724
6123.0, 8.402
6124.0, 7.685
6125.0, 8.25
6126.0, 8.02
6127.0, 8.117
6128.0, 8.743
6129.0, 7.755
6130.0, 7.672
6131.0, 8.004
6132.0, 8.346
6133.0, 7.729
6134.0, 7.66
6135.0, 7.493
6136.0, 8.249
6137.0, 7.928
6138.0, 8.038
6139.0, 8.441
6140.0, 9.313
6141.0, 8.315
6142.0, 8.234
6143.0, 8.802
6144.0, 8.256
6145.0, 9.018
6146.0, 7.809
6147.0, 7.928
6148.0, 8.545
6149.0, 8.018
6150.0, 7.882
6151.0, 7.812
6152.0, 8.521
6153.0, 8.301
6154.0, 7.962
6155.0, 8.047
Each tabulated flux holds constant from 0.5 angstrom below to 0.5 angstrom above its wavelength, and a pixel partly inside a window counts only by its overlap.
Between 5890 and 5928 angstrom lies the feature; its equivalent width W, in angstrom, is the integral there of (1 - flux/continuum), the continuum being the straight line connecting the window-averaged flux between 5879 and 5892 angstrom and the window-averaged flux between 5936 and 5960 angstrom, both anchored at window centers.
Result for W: -0.8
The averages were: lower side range 7.13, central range 7.68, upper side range 8.12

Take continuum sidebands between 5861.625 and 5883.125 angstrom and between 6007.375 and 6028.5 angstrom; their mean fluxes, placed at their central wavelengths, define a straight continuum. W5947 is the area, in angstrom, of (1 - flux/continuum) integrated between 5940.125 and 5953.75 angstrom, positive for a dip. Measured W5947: -0.33 angstrom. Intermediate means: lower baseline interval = 8.01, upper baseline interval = 8.13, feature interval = 8.26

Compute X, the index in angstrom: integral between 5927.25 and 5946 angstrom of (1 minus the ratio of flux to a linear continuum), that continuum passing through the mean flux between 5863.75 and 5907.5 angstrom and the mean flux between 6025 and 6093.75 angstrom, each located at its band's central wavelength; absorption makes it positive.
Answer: -1.7 angstrom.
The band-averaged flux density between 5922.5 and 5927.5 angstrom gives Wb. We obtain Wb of 8.48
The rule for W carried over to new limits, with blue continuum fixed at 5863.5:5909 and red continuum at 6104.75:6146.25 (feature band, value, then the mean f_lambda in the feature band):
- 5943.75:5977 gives -2.30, 8.3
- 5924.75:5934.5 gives -1.38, 8.74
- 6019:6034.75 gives -0.68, 8.34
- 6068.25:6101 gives -0.61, 8.35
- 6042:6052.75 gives -0.53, 8.46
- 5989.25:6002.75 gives -0.16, 7.98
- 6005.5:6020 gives 0.05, 7.92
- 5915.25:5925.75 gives -0.77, 8.18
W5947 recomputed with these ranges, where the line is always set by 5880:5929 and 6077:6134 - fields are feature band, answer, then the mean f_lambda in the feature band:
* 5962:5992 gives -1.1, 8.16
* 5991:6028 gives -0.2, 8.04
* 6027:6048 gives -0.8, 8.41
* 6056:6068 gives 0.1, 8.09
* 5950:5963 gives -0.8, 8.28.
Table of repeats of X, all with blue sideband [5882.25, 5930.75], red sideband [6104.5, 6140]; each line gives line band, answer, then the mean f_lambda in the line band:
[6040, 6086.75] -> -0.7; 8.26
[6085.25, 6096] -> -0.4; 8.49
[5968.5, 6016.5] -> -1.0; 8.09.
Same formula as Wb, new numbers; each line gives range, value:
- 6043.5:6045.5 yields 8.59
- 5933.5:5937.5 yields 8.11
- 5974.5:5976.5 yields 9.19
